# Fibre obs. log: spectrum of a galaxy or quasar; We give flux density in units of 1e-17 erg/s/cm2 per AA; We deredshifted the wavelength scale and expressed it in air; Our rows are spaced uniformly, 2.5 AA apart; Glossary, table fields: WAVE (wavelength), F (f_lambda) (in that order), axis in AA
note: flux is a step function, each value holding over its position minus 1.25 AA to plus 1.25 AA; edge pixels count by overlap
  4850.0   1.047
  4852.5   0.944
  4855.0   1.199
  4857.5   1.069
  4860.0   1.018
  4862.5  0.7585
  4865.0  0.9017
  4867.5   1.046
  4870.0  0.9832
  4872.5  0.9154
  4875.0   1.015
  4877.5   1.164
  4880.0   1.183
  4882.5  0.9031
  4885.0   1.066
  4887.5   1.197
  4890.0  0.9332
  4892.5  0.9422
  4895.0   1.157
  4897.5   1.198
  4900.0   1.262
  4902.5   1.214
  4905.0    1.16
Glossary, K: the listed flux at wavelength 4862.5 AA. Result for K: 0.7585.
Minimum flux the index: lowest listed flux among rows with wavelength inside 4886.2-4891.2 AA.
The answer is 0.9332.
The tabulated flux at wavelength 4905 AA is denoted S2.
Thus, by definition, 1.16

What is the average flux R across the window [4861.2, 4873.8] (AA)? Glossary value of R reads 0.922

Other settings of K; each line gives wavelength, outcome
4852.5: 0.944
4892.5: 0.9422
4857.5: 1.069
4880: 1.183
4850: 1.047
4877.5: 1.164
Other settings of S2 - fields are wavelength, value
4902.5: 1.214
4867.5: 1.046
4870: 0.9832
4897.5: 1.198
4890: 0.9332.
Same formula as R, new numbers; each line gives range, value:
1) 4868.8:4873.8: 0.95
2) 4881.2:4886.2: 0.986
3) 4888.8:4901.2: 1.1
